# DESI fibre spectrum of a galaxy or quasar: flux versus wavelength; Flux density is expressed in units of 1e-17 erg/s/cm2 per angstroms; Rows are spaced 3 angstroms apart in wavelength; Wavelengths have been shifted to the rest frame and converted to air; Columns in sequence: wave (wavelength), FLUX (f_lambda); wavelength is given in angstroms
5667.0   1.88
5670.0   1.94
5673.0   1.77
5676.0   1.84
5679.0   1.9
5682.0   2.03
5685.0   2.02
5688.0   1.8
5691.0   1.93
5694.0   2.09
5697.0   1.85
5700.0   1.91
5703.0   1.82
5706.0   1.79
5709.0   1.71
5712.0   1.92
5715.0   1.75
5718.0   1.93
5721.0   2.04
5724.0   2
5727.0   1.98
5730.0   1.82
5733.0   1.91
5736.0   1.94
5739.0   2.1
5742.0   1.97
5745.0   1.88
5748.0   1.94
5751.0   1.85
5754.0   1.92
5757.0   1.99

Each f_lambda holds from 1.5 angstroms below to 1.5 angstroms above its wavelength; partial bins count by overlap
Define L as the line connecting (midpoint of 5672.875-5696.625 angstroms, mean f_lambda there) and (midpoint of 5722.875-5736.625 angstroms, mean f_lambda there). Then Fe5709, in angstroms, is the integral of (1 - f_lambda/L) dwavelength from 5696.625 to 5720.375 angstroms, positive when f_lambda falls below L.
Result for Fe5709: 1.06 angstroms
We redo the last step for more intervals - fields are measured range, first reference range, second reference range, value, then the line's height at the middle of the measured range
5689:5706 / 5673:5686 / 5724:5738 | 0.2 angstroms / 1.93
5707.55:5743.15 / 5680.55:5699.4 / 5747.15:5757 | 0.1 angstroms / 1.93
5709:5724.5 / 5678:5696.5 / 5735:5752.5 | 0.4 angstroms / 1.95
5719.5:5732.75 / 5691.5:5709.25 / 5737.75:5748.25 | -0.1 angstroms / 1.93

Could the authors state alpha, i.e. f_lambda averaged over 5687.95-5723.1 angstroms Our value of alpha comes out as 1.88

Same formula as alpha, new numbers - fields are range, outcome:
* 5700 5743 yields 1.91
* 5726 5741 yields 1.95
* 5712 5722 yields 1.9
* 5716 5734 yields 1.94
